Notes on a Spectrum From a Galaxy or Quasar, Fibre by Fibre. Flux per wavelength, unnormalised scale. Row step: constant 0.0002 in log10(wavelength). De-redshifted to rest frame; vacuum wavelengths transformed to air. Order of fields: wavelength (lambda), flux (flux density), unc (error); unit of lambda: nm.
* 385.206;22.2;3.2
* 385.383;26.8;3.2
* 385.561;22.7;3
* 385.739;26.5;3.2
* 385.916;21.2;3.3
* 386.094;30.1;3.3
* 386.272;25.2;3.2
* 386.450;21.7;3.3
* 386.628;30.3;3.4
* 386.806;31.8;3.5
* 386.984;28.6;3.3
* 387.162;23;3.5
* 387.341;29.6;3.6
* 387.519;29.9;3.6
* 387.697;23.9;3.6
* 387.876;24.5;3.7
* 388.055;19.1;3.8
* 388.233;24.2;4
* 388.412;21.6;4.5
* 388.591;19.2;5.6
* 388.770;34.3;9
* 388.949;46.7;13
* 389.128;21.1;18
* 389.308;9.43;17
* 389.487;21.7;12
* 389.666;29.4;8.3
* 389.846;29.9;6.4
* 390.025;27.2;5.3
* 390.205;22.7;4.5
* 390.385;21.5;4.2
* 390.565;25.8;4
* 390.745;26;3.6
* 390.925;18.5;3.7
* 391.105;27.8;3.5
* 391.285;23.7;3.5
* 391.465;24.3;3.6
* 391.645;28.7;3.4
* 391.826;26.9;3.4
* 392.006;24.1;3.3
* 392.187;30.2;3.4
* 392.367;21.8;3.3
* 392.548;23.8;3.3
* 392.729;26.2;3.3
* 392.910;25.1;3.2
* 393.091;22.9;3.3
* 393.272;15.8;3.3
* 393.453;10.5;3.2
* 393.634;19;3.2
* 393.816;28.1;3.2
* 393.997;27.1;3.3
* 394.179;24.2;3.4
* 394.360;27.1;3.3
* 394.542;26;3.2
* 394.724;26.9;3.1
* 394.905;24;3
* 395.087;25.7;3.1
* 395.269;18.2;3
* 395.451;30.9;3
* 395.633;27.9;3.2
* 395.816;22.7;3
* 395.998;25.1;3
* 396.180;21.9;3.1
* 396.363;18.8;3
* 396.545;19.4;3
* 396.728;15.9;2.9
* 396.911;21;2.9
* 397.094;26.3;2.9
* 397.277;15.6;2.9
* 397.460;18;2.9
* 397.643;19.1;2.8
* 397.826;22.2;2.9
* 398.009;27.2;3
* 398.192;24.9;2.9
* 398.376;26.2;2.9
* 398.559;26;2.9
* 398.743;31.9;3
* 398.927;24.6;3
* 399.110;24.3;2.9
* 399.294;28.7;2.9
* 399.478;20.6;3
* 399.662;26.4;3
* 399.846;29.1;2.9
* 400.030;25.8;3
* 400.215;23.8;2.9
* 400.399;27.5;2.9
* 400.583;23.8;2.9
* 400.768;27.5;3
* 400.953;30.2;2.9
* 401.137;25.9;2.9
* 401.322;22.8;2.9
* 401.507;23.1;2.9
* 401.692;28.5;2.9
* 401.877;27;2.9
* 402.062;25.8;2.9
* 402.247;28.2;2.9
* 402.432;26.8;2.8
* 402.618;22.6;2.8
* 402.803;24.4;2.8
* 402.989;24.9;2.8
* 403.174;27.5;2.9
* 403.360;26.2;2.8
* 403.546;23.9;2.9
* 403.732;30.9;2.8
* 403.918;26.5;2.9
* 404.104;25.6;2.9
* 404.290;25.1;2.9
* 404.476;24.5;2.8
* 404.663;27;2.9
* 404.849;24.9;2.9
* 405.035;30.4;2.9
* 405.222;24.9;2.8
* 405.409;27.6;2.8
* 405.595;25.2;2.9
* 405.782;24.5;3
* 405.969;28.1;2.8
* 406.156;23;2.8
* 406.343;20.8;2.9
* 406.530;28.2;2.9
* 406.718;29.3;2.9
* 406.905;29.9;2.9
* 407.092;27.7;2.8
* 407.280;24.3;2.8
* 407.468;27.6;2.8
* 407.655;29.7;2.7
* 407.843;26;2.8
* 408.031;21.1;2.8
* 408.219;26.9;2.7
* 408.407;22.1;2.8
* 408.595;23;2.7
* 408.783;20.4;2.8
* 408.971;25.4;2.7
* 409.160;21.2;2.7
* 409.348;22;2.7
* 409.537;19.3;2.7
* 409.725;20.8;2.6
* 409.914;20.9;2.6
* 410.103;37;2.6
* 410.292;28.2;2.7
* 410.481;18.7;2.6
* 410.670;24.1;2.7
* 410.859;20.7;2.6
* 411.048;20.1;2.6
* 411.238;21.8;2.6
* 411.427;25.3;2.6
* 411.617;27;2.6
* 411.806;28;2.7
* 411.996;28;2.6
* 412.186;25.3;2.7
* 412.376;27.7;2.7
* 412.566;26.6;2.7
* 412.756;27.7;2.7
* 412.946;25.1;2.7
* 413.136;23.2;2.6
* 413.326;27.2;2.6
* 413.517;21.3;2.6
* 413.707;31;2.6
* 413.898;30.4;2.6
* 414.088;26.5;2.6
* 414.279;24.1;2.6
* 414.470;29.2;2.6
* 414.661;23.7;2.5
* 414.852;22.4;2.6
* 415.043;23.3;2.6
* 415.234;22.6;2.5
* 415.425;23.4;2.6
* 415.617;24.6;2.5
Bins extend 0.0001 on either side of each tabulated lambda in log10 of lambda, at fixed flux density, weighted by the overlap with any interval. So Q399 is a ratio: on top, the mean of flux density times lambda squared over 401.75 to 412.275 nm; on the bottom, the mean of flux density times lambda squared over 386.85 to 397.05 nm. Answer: 1.1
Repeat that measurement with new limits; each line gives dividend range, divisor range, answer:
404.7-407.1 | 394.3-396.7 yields 1.17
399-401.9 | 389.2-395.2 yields 1.13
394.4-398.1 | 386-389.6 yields 0.92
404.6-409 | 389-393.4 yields 1.16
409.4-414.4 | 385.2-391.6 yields 1.12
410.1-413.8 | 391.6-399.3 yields 1.17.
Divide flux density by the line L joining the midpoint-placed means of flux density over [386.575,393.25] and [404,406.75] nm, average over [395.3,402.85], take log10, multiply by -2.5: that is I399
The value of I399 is 0.049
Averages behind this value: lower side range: 25.4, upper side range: 25.9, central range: 24.6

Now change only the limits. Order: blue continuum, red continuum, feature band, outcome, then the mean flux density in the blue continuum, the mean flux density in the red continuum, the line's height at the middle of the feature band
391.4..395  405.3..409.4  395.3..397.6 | 0.122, 24.1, 25.2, 24.4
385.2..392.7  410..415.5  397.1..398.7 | 0.116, 25.5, 25.5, 25.5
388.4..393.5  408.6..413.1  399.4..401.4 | -0.059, 24.5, 24.4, 24.5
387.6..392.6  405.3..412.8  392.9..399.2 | 0.083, 24.9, 25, 25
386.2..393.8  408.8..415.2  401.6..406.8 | -0.056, 24.7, 24.9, 24.8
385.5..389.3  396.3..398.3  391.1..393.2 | -0.076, 26.1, 20.8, 23.6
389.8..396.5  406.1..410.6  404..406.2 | -0.058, 24.2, 24.7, 24.6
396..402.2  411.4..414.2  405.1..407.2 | -0.033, 24.3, 26.7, 25.5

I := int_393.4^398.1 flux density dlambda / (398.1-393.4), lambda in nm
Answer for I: 22.7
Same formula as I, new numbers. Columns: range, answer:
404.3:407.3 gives 26.3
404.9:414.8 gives 25.3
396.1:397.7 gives 19.5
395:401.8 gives 24.3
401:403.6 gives 25.7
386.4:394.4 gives 24.9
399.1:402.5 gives 26.1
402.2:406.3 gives 25.9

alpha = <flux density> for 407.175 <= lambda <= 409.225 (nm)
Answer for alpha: 24.4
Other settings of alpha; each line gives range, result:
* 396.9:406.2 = 25.5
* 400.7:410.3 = 25.6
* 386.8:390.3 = 25.7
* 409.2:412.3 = 24.2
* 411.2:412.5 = 26.4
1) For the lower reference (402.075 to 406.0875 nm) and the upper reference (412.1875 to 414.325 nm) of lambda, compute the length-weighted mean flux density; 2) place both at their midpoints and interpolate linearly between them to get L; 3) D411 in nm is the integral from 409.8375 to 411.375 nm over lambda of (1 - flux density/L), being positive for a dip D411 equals 0.14 nm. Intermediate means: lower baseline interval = 26.2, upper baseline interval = 26.4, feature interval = 24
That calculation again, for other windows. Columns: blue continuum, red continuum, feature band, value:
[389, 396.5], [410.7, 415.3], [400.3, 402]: -0.12 nm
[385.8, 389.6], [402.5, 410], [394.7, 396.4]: 0.08 nm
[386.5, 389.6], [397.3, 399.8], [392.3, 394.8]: 0.19 nm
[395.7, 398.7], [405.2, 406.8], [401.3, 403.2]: -0.11 nm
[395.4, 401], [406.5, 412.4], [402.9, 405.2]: -0.17 nm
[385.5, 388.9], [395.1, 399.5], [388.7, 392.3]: -0.12 nm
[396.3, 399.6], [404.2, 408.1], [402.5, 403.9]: -0.04 nm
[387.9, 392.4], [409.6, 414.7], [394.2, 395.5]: -0.01 nm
